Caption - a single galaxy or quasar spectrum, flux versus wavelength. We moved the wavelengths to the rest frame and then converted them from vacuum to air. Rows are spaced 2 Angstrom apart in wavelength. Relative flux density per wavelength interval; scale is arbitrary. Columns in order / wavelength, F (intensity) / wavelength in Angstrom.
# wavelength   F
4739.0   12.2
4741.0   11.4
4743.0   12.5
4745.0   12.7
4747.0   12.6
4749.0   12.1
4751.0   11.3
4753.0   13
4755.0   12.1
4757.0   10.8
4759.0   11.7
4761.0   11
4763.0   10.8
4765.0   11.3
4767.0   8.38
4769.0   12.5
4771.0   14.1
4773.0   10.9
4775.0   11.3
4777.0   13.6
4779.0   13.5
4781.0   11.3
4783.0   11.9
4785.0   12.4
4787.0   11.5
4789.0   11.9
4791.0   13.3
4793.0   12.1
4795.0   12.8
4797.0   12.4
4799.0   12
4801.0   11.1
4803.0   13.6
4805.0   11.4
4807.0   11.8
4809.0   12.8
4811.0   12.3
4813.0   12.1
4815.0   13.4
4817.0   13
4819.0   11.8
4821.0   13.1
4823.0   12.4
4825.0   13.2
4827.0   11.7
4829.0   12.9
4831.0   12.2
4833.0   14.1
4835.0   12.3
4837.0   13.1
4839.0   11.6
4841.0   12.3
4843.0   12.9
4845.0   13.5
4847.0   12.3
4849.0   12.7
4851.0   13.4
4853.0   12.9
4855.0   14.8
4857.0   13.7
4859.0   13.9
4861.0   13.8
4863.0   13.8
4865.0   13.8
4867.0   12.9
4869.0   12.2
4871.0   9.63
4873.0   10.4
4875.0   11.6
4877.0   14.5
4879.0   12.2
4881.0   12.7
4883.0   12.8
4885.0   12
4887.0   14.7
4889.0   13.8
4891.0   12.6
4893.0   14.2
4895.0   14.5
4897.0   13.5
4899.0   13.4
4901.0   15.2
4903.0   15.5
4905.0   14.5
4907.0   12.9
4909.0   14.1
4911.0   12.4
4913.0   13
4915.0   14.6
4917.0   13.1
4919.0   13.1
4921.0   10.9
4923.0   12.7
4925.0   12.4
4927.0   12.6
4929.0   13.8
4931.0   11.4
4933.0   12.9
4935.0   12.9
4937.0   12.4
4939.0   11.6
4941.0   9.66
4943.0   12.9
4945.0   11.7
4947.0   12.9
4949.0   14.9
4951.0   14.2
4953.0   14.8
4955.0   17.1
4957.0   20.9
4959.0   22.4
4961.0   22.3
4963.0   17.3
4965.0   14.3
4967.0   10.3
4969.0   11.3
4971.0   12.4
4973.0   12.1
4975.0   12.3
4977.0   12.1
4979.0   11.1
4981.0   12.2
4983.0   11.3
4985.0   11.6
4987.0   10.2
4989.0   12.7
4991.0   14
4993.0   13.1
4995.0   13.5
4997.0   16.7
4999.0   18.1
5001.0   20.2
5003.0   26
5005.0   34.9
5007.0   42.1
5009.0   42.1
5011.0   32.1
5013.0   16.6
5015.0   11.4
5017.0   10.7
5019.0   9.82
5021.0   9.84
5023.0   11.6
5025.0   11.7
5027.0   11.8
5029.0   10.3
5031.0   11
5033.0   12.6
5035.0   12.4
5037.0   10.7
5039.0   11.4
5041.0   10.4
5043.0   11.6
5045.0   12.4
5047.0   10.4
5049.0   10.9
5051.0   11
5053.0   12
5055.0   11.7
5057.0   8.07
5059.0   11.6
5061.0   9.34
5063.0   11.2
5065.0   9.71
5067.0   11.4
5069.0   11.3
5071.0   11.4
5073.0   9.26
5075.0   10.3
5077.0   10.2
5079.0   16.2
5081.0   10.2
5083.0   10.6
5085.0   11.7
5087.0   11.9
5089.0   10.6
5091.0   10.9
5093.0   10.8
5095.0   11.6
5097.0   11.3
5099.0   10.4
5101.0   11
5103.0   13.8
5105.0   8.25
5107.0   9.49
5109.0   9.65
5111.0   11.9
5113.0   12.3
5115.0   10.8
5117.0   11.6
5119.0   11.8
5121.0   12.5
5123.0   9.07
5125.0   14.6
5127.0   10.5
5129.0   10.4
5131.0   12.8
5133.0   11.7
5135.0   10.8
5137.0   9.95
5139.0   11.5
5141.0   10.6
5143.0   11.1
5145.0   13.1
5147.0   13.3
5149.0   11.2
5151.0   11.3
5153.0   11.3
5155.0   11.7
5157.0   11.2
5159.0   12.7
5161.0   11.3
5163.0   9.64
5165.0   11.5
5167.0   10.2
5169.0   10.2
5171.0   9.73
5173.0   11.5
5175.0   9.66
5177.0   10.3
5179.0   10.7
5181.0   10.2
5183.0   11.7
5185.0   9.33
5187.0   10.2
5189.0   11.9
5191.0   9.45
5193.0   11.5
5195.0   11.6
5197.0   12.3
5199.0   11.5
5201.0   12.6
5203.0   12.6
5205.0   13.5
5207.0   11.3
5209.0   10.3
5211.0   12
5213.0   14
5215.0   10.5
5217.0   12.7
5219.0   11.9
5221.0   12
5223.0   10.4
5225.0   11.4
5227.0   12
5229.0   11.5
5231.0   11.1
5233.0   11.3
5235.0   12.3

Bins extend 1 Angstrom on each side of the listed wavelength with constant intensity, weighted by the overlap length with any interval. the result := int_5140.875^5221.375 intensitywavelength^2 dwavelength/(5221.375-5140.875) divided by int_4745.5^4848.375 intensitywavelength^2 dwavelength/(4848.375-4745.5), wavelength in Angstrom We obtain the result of 1.08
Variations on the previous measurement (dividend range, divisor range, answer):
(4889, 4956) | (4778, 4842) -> 1.12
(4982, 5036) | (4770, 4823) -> 1.50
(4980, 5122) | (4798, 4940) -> 1.11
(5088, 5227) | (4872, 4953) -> 0.95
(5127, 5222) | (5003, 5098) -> 0.88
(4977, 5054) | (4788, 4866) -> 1.29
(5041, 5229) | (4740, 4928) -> 1.00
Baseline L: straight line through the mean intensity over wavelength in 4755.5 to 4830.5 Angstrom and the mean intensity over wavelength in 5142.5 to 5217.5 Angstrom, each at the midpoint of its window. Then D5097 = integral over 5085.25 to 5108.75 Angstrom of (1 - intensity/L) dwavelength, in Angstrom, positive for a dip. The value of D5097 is 1.23 Angstrom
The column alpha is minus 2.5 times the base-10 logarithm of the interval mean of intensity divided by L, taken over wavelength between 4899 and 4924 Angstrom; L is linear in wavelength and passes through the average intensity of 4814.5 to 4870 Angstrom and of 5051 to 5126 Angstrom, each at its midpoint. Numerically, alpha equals -0.09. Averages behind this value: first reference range 13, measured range 13.5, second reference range 11.1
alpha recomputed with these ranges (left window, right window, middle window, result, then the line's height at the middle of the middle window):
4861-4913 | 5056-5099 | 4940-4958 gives -0.15 mag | 12.5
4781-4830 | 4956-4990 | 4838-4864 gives -0.04 mag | 12.8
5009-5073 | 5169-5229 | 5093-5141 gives 0.06 mag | 11.8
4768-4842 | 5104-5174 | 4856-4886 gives -0.04 mag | 12.2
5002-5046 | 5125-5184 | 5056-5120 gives 0.27 mag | 14.1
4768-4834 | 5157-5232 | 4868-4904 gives -0.08 mag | 12.2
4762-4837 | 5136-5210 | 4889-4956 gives -0.12 mag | 11.9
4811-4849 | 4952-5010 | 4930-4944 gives 0.32 mag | 16.1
